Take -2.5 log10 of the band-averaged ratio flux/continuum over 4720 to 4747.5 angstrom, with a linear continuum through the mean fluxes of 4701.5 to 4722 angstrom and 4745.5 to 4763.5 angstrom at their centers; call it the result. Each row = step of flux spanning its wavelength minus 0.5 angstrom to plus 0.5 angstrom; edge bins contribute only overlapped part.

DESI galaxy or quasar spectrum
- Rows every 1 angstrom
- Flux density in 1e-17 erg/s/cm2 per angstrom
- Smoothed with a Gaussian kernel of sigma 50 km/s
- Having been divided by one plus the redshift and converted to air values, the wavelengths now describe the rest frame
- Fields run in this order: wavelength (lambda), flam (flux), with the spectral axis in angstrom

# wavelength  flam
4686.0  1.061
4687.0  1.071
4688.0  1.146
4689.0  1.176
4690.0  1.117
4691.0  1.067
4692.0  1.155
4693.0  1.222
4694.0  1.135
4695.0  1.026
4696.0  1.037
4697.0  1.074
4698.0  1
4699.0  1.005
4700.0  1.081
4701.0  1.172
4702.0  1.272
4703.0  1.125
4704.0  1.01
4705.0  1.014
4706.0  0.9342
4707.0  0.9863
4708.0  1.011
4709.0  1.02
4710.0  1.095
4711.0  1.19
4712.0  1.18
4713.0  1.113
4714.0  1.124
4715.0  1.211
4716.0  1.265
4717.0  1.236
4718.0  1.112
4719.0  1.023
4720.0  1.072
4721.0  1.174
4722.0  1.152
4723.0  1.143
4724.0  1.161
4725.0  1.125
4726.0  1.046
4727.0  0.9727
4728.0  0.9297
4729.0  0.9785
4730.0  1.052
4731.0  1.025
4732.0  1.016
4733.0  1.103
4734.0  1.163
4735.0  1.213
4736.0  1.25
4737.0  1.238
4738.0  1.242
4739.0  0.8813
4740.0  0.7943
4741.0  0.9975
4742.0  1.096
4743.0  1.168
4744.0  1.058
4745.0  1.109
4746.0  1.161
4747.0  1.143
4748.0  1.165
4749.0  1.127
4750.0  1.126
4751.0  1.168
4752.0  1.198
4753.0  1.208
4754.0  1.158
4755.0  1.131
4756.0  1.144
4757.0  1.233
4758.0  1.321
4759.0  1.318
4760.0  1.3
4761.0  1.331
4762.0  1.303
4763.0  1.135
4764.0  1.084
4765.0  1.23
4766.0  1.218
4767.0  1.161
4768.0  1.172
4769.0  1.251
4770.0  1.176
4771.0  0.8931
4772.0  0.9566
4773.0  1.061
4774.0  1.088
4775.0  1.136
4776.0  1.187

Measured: 0.07 mag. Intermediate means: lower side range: 1.11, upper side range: 1.2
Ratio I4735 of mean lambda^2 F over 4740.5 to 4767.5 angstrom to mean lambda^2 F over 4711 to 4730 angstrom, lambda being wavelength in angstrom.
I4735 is 1.07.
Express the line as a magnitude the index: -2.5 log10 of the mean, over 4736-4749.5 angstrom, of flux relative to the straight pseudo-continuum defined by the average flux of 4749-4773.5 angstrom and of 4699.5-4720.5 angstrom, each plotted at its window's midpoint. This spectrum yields 0.053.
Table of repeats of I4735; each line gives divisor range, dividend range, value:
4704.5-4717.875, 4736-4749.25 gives 1.00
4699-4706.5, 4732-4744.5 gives 1.03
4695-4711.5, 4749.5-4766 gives 1.17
